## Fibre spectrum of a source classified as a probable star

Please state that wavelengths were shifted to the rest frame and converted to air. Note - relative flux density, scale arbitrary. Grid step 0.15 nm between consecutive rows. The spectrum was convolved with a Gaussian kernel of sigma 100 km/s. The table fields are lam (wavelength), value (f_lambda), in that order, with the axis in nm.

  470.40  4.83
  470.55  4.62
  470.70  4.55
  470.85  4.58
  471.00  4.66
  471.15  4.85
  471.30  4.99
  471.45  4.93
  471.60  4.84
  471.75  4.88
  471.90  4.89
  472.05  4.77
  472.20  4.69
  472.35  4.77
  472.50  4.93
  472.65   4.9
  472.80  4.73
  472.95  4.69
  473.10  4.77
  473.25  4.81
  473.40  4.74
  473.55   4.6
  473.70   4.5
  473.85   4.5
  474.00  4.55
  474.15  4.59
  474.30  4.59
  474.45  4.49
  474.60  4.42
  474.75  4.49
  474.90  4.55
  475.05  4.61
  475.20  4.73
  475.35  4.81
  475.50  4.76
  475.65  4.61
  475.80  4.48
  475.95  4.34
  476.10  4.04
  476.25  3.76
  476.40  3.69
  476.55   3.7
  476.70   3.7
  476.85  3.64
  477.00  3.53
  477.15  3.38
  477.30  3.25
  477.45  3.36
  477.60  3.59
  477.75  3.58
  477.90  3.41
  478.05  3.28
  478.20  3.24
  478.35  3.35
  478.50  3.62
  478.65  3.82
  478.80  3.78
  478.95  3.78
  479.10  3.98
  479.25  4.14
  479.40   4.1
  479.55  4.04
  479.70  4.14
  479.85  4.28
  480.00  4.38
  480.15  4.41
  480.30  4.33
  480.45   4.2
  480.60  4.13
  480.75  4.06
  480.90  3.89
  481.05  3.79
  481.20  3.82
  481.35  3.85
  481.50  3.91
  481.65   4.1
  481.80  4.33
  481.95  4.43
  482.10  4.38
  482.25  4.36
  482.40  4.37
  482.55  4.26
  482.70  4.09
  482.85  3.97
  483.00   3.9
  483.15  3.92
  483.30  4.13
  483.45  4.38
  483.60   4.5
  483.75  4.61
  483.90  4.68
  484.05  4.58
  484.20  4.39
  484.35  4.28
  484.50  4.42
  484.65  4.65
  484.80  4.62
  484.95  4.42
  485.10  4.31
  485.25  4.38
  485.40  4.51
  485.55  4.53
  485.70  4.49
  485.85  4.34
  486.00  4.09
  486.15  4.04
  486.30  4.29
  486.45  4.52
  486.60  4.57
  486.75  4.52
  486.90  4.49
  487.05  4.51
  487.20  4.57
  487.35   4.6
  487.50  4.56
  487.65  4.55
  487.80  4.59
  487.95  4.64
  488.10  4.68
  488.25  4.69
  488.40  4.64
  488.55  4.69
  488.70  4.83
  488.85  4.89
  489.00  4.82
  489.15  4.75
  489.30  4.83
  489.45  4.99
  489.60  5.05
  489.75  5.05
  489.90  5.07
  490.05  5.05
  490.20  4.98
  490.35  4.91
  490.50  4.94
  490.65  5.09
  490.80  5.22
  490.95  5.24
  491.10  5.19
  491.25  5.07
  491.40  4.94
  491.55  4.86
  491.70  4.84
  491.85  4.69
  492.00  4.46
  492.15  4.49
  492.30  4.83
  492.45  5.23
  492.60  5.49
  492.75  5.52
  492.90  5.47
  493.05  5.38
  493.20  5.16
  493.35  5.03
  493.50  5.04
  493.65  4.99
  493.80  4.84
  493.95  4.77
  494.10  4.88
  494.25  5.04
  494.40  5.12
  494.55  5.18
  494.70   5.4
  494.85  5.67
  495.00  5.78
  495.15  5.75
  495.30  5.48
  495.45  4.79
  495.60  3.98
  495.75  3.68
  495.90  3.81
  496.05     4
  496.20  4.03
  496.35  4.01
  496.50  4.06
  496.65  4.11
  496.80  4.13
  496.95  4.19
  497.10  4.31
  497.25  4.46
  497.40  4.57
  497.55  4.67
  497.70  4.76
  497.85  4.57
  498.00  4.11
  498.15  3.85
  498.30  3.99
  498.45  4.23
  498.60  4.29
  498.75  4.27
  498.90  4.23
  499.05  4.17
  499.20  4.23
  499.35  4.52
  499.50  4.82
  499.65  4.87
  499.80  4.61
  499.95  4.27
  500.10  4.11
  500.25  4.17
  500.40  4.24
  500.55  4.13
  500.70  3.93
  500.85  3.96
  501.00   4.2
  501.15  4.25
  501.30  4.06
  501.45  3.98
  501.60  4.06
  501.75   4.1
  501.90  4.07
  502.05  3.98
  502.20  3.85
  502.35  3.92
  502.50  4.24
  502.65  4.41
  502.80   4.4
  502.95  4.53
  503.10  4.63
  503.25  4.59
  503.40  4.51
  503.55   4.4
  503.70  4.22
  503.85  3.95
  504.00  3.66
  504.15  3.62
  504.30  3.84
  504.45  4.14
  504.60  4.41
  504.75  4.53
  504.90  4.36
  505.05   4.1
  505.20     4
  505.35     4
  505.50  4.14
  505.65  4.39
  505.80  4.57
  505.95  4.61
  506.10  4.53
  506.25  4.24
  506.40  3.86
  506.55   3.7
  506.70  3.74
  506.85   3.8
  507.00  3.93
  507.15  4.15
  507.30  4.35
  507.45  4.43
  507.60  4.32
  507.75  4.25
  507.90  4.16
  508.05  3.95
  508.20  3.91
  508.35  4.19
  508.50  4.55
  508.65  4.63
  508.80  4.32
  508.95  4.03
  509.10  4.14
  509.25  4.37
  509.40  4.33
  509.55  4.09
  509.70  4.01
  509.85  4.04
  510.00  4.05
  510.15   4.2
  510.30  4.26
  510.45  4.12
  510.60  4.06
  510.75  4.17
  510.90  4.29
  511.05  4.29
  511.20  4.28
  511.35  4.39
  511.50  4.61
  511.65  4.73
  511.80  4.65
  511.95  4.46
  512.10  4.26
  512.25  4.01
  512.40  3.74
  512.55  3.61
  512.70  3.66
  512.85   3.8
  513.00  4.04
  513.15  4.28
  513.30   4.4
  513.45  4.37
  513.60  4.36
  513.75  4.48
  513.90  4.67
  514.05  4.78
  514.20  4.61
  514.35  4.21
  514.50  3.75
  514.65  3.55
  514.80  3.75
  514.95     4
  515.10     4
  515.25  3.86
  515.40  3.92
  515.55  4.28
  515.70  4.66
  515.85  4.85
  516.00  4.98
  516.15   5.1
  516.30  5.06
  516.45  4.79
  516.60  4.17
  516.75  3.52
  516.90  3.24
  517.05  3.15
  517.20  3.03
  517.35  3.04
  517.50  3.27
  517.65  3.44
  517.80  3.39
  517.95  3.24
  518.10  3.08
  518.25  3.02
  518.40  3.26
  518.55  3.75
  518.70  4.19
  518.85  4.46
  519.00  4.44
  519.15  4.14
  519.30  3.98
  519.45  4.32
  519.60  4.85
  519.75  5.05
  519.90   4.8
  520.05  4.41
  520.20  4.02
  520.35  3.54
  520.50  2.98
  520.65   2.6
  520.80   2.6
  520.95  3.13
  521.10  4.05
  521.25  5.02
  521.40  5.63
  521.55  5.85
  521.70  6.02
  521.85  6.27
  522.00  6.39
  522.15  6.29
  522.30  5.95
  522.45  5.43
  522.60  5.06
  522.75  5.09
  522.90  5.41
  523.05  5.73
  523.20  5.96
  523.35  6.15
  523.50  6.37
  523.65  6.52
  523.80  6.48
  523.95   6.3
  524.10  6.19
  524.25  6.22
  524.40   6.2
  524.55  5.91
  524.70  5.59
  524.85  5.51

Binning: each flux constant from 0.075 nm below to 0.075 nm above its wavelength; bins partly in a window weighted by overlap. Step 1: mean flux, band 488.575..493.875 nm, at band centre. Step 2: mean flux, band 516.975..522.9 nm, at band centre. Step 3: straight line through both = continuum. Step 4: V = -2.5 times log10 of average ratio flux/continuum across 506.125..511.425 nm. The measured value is 0.10 mag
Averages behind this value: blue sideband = 5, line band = 4.16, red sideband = 4.28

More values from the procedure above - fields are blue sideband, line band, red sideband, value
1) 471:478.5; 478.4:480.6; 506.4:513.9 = 0.06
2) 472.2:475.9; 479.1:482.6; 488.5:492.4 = 0.15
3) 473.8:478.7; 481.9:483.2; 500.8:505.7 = -0.04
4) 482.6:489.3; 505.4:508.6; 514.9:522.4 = 0.03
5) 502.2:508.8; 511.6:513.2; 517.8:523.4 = 0.07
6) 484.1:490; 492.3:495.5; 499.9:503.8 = -0.19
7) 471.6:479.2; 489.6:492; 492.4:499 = -0.10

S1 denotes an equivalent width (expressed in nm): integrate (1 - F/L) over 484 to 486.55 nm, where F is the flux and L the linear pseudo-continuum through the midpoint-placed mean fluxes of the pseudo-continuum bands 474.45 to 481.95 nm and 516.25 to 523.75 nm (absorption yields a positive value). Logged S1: -0.21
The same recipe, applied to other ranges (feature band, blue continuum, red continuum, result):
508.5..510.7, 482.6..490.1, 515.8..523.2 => 0.106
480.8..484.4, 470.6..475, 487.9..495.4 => 0.494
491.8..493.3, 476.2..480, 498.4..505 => -0.394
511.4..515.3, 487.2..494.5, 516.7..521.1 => -0.269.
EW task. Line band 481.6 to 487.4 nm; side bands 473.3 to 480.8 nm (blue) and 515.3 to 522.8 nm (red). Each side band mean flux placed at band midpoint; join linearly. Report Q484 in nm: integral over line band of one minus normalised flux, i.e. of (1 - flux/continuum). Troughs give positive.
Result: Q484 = -0.355 nm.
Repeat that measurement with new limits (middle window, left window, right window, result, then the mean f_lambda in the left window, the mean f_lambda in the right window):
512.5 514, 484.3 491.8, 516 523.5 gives 0.10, 4.7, 4.42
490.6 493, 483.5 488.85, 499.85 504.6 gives -0.36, 4.51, 4.15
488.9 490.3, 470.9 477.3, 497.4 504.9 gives -0.20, 4.48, 4.24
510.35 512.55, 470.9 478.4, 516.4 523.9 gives 0.10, 4.32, 4.5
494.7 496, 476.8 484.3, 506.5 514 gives -0.25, 3.99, 4.2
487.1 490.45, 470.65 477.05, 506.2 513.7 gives -0.31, 4.53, 4.17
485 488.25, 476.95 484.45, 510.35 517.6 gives -0.35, 4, 4.15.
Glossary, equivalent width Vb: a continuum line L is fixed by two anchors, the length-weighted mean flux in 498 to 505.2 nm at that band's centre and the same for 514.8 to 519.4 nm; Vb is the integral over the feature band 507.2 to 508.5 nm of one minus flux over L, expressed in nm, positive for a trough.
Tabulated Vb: -0.040 nm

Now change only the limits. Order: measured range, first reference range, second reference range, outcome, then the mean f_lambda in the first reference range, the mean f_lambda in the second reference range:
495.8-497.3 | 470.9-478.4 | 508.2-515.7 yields 0.05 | 4.32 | 4.2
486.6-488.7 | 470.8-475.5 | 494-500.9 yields -0.02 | 4.71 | 4.47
